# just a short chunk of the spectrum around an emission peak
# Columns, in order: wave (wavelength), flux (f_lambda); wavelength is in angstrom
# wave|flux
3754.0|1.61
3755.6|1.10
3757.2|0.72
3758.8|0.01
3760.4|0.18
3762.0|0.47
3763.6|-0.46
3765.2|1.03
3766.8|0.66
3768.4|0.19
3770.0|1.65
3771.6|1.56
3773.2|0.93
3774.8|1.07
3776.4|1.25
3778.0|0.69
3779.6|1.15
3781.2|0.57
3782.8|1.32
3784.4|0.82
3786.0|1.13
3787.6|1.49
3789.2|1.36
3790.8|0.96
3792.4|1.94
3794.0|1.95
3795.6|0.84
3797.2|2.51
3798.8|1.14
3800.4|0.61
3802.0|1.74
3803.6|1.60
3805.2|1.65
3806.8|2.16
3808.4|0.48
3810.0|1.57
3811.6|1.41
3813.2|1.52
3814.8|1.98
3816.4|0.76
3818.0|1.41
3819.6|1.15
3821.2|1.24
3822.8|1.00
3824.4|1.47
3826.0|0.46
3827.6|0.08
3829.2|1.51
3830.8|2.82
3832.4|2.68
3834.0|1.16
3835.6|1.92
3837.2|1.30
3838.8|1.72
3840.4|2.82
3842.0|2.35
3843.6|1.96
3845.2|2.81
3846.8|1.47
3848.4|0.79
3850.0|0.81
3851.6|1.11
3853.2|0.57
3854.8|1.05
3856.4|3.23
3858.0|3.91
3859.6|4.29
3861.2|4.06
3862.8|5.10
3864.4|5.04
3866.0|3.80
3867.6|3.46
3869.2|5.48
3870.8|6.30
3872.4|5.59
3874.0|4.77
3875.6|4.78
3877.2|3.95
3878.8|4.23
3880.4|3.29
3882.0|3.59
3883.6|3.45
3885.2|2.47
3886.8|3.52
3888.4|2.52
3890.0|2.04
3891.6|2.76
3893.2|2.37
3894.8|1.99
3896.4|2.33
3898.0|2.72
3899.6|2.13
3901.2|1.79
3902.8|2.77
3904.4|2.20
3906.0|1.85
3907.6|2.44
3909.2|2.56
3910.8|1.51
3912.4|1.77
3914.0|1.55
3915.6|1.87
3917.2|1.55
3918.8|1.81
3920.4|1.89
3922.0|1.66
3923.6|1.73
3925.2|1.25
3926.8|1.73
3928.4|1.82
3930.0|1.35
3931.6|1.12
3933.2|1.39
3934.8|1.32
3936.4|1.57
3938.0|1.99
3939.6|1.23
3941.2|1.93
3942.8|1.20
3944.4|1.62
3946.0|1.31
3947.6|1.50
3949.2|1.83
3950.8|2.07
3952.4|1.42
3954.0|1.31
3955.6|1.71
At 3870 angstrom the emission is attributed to Lyman alpha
